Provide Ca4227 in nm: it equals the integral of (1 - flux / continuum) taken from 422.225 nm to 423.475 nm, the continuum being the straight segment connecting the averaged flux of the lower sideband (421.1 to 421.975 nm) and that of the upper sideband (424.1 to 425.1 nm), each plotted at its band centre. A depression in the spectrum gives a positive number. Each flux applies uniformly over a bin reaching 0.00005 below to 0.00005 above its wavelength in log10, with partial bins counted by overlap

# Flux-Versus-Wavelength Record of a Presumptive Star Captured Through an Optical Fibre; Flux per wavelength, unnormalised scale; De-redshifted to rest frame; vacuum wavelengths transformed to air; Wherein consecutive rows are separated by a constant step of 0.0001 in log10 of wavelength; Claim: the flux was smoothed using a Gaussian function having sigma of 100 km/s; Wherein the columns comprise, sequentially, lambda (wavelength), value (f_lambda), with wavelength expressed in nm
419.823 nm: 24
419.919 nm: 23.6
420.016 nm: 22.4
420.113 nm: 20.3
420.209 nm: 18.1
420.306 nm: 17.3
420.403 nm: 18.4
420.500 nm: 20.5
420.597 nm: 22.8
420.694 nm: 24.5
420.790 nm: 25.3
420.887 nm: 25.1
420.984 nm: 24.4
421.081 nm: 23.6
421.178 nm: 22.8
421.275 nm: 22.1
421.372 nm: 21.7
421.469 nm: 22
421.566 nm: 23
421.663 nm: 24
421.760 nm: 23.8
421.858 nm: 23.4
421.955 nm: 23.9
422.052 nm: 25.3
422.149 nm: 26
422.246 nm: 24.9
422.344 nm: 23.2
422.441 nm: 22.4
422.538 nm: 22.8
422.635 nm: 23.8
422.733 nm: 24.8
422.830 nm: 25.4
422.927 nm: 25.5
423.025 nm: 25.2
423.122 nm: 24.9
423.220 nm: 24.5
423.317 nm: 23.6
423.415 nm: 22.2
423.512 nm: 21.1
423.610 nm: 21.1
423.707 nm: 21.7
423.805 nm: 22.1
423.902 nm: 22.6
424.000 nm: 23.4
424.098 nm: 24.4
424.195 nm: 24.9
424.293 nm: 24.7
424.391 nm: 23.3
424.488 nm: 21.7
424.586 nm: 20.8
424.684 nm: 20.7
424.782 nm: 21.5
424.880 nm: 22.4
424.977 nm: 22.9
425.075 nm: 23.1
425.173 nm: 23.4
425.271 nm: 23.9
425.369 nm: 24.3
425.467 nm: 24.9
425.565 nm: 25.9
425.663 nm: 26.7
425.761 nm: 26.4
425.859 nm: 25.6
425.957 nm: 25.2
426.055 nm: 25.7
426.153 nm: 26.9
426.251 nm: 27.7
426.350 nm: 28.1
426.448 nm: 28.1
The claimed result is -0.07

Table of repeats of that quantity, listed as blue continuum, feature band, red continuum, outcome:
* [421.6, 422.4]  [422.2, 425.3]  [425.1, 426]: 0.18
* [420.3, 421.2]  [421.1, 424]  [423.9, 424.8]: -0.09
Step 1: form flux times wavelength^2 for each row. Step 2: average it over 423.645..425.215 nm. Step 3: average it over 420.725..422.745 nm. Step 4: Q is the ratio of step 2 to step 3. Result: 0.97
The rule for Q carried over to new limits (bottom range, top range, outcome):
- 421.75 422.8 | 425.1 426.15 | 1.07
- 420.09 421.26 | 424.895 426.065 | 1.15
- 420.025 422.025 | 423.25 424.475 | 1.04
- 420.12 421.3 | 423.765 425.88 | 1.09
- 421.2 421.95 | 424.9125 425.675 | 1.08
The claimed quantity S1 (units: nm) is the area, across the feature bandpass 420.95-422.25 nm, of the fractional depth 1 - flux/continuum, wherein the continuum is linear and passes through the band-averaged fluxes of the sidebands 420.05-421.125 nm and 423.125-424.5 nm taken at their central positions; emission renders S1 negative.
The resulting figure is -0.08 nm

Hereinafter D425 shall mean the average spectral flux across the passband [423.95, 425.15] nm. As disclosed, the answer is 22.8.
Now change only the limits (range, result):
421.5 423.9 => 23.7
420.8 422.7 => 23.6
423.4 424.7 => 22.5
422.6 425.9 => 23.6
